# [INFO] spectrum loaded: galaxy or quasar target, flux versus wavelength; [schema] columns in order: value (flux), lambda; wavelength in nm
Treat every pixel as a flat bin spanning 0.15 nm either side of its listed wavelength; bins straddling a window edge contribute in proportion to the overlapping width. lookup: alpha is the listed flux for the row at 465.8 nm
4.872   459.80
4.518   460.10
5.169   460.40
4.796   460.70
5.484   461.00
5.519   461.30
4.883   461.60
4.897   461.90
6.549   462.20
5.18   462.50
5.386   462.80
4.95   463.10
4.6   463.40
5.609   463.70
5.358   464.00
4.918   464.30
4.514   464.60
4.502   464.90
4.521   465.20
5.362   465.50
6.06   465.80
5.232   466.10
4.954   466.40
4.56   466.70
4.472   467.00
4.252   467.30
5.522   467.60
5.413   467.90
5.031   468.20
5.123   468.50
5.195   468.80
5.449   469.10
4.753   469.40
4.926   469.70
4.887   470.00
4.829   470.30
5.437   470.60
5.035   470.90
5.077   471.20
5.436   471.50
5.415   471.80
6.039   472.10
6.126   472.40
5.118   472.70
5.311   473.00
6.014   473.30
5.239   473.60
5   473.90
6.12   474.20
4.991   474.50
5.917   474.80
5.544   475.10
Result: 6.06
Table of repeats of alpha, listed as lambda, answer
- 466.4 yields 4.954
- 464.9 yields 4.502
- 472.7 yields 5.118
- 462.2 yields 6.549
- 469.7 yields 4.926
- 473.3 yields 6.014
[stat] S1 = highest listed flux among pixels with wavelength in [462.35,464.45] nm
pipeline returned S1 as 5.609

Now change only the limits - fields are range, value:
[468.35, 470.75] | 5.449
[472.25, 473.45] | 6.126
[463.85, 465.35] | 5.358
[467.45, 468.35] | 5.522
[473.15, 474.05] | 6.014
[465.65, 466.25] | 6.06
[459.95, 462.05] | 5.519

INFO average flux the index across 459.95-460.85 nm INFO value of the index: 4.83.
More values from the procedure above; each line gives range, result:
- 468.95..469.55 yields 5.1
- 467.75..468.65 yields 5.19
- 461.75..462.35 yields 5.72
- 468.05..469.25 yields 5.2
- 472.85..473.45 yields 5.66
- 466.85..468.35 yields 4.94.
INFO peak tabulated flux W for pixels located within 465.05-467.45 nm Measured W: 6.06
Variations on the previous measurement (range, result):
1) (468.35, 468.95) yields 5.195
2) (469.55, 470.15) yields 4.926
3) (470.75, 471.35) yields 5.077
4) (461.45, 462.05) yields 4.897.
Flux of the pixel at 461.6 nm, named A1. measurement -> 4.883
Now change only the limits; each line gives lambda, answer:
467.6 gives 5.522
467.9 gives 5.413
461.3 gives 5.519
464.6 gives 4.514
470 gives 4.887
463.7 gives 5.609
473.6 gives 5.239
